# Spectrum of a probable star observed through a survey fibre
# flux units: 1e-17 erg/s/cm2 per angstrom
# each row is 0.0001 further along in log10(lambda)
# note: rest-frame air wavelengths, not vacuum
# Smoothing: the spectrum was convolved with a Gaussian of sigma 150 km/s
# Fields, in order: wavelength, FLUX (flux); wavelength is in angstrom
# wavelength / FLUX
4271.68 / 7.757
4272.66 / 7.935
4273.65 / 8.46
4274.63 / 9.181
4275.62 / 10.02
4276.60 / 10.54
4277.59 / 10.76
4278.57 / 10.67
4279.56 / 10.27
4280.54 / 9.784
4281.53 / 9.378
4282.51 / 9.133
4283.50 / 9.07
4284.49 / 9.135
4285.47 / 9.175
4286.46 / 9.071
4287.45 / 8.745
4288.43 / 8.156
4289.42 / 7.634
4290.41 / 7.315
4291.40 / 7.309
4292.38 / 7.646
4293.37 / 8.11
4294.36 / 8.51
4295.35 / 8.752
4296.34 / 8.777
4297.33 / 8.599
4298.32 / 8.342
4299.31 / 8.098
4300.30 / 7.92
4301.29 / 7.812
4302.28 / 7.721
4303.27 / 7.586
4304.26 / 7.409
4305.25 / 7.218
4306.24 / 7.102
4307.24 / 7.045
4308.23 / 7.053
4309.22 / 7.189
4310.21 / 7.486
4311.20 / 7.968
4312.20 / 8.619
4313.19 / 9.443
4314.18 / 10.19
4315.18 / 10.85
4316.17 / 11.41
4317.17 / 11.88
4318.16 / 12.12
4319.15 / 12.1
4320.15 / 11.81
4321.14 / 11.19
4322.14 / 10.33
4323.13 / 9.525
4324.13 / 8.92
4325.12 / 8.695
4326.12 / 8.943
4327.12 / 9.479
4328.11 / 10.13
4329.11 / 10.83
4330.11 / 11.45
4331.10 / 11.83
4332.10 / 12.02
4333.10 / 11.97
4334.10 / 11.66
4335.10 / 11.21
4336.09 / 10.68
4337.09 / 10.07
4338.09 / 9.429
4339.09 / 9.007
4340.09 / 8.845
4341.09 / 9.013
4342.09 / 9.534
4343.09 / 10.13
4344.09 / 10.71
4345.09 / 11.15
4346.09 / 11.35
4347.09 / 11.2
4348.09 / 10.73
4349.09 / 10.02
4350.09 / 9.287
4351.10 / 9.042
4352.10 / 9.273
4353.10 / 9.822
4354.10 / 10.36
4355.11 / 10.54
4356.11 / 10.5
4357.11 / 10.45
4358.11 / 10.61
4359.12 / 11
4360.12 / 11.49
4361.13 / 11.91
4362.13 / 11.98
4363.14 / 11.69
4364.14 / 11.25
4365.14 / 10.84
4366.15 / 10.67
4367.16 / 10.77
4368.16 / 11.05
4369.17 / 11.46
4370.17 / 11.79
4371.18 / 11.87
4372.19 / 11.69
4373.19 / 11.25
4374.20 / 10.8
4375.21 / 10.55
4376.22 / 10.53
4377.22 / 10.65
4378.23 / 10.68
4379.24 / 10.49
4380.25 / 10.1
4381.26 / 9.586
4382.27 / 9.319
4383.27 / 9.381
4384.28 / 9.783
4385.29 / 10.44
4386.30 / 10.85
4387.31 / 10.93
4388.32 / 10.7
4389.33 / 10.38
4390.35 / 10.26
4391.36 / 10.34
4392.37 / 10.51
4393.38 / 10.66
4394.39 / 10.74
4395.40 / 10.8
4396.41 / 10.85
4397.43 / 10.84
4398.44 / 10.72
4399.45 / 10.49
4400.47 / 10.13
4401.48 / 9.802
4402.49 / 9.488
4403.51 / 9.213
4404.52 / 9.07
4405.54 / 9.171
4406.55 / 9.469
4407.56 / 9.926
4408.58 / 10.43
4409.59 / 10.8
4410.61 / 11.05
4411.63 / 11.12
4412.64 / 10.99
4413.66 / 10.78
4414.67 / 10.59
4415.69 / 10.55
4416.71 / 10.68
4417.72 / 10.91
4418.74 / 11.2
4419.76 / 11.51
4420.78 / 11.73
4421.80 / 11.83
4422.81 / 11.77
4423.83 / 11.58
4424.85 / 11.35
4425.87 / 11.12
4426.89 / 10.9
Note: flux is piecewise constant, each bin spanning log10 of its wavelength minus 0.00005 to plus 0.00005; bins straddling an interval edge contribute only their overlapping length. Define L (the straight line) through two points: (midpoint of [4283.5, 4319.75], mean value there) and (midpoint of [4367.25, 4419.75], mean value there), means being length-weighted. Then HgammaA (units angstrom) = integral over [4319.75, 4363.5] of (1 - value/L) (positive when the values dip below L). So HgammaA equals -4.65 angstrom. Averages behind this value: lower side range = 8.61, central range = 10.4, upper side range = 10.5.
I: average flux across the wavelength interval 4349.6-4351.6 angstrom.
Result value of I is 9.13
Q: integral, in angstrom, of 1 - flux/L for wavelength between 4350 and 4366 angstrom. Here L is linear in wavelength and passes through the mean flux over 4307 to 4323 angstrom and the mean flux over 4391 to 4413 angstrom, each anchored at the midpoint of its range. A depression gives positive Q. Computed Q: -0.9 angstrom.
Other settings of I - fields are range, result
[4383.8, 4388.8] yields 10.5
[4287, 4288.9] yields 8.48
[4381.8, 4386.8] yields 9.97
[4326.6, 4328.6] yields 9.81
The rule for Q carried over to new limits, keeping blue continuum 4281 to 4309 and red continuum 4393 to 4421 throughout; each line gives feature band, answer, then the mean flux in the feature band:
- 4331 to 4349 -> -2.9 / 10.5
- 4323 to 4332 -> -1.3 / 10.1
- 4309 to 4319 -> -1.6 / 9.87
